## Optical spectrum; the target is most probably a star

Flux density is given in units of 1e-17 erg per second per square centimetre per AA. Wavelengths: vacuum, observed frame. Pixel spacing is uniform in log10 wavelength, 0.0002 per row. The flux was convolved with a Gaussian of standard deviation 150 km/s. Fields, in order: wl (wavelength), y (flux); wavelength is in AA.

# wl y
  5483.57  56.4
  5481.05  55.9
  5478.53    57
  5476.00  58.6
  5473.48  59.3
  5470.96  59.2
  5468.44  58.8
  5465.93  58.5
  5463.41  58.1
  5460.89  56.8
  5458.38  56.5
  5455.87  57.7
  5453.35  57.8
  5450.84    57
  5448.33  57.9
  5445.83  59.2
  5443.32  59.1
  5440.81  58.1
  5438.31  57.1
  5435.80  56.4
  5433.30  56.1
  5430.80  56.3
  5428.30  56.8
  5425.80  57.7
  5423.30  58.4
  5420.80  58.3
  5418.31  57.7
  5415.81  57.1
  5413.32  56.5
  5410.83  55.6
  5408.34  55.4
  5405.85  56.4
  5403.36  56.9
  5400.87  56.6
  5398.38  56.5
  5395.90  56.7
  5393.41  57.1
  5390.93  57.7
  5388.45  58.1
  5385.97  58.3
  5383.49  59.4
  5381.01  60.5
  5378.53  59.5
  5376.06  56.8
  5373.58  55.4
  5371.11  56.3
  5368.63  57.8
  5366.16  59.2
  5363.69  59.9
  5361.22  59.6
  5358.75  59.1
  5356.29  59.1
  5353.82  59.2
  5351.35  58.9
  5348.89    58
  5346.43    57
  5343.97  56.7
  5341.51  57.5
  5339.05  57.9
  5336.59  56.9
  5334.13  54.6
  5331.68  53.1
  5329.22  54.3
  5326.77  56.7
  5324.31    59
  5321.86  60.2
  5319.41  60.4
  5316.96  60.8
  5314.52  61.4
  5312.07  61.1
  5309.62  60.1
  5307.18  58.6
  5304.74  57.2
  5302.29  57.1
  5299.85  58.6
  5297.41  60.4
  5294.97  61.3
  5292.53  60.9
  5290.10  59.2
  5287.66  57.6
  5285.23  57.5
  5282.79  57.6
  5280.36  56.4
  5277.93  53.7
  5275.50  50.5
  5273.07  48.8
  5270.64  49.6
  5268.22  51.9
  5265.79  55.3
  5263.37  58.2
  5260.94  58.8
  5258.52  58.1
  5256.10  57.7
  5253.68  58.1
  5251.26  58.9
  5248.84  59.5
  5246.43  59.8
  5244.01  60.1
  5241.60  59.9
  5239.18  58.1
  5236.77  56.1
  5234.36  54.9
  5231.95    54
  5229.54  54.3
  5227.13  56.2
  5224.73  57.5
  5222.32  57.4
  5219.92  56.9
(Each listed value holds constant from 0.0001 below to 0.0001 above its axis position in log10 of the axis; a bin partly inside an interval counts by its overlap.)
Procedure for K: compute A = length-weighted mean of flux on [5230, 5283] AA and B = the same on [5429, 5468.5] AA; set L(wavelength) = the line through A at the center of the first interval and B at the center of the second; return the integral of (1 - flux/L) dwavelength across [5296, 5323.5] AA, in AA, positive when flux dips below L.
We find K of -1.51 AA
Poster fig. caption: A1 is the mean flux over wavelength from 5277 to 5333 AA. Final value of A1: 58.4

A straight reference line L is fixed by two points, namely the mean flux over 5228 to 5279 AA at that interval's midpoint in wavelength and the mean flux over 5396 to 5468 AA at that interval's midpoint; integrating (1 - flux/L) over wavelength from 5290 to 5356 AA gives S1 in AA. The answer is -2.2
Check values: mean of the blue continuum 56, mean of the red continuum 57.2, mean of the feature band 58.4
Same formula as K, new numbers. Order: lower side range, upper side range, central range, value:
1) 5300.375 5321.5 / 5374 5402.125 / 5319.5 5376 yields 1.10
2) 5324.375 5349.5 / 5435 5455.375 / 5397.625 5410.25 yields 0.21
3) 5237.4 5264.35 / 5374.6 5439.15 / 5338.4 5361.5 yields -0.17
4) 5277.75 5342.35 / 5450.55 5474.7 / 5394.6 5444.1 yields 0.94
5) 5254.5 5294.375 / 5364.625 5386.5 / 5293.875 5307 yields -0.57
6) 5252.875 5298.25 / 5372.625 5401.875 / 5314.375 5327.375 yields -0.65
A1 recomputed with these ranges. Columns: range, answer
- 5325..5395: 57.7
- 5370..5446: 57.3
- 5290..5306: 59.2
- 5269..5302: 56.3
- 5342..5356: 58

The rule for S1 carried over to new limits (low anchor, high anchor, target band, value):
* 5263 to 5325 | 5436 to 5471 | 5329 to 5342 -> 0.41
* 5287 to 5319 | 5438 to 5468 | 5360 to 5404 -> 0.59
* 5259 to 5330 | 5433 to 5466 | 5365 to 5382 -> -0.12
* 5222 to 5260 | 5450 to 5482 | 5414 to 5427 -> -0.01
